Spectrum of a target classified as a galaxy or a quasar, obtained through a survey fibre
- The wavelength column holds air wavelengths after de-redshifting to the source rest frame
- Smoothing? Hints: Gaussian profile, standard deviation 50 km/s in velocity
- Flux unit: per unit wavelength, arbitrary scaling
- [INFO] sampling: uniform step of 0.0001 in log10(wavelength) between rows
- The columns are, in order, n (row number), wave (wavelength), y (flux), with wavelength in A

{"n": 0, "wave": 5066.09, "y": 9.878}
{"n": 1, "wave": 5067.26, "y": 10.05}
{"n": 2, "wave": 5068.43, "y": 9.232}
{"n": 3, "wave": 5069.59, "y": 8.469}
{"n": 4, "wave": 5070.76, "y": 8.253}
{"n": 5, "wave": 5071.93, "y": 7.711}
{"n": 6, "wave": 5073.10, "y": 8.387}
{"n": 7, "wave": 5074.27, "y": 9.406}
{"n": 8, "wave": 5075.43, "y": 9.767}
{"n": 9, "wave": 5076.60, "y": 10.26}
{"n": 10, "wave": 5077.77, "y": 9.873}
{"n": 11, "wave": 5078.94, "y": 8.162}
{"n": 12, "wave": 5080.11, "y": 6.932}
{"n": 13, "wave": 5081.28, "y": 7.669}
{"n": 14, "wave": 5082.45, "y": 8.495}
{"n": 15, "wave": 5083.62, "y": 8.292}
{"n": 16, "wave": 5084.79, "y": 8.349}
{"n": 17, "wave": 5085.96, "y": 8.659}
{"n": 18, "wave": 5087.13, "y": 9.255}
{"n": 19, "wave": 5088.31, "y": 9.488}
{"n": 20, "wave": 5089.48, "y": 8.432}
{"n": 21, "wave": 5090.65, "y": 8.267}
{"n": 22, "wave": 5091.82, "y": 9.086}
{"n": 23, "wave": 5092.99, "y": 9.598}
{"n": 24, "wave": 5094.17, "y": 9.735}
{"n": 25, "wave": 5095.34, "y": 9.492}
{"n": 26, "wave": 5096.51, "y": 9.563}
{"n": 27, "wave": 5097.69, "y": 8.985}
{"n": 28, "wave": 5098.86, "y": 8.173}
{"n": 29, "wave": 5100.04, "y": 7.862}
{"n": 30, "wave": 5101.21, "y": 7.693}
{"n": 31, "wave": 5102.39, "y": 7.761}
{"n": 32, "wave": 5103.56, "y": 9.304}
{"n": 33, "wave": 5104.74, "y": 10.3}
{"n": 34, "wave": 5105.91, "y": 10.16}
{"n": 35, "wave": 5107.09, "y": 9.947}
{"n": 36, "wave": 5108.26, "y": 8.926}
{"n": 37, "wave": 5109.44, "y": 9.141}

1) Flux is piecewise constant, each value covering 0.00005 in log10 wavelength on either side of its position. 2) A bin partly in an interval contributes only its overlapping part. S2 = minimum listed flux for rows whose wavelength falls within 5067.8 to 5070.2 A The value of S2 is 8.469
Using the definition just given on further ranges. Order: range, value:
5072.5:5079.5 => 8.162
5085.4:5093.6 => 8.267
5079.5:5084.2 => 6.932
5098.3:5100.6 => 7.862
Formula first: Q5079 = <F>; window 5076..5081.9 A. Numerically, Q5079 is 8.58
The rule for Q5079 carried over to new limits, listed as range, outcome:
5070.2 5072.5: 7.97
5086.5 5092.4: 8.9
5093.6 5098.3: 9.44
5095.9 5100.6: 8.65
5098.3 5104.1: 8.15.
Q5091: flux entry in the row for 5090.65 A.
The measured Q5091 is 8.267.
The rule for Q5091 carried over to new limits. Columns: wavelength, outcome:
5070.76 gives 8.253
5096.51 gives 9.563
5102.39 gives 7.761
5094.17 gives 9.735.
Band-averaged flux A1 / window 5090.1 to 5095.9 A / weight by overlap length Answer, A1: 9.24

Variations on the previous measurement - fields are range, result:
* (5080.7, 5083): 8.08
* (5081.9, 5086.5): 8.45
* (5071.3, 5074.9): 8.52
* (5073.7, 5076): 9.62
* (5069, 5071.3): 8.39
